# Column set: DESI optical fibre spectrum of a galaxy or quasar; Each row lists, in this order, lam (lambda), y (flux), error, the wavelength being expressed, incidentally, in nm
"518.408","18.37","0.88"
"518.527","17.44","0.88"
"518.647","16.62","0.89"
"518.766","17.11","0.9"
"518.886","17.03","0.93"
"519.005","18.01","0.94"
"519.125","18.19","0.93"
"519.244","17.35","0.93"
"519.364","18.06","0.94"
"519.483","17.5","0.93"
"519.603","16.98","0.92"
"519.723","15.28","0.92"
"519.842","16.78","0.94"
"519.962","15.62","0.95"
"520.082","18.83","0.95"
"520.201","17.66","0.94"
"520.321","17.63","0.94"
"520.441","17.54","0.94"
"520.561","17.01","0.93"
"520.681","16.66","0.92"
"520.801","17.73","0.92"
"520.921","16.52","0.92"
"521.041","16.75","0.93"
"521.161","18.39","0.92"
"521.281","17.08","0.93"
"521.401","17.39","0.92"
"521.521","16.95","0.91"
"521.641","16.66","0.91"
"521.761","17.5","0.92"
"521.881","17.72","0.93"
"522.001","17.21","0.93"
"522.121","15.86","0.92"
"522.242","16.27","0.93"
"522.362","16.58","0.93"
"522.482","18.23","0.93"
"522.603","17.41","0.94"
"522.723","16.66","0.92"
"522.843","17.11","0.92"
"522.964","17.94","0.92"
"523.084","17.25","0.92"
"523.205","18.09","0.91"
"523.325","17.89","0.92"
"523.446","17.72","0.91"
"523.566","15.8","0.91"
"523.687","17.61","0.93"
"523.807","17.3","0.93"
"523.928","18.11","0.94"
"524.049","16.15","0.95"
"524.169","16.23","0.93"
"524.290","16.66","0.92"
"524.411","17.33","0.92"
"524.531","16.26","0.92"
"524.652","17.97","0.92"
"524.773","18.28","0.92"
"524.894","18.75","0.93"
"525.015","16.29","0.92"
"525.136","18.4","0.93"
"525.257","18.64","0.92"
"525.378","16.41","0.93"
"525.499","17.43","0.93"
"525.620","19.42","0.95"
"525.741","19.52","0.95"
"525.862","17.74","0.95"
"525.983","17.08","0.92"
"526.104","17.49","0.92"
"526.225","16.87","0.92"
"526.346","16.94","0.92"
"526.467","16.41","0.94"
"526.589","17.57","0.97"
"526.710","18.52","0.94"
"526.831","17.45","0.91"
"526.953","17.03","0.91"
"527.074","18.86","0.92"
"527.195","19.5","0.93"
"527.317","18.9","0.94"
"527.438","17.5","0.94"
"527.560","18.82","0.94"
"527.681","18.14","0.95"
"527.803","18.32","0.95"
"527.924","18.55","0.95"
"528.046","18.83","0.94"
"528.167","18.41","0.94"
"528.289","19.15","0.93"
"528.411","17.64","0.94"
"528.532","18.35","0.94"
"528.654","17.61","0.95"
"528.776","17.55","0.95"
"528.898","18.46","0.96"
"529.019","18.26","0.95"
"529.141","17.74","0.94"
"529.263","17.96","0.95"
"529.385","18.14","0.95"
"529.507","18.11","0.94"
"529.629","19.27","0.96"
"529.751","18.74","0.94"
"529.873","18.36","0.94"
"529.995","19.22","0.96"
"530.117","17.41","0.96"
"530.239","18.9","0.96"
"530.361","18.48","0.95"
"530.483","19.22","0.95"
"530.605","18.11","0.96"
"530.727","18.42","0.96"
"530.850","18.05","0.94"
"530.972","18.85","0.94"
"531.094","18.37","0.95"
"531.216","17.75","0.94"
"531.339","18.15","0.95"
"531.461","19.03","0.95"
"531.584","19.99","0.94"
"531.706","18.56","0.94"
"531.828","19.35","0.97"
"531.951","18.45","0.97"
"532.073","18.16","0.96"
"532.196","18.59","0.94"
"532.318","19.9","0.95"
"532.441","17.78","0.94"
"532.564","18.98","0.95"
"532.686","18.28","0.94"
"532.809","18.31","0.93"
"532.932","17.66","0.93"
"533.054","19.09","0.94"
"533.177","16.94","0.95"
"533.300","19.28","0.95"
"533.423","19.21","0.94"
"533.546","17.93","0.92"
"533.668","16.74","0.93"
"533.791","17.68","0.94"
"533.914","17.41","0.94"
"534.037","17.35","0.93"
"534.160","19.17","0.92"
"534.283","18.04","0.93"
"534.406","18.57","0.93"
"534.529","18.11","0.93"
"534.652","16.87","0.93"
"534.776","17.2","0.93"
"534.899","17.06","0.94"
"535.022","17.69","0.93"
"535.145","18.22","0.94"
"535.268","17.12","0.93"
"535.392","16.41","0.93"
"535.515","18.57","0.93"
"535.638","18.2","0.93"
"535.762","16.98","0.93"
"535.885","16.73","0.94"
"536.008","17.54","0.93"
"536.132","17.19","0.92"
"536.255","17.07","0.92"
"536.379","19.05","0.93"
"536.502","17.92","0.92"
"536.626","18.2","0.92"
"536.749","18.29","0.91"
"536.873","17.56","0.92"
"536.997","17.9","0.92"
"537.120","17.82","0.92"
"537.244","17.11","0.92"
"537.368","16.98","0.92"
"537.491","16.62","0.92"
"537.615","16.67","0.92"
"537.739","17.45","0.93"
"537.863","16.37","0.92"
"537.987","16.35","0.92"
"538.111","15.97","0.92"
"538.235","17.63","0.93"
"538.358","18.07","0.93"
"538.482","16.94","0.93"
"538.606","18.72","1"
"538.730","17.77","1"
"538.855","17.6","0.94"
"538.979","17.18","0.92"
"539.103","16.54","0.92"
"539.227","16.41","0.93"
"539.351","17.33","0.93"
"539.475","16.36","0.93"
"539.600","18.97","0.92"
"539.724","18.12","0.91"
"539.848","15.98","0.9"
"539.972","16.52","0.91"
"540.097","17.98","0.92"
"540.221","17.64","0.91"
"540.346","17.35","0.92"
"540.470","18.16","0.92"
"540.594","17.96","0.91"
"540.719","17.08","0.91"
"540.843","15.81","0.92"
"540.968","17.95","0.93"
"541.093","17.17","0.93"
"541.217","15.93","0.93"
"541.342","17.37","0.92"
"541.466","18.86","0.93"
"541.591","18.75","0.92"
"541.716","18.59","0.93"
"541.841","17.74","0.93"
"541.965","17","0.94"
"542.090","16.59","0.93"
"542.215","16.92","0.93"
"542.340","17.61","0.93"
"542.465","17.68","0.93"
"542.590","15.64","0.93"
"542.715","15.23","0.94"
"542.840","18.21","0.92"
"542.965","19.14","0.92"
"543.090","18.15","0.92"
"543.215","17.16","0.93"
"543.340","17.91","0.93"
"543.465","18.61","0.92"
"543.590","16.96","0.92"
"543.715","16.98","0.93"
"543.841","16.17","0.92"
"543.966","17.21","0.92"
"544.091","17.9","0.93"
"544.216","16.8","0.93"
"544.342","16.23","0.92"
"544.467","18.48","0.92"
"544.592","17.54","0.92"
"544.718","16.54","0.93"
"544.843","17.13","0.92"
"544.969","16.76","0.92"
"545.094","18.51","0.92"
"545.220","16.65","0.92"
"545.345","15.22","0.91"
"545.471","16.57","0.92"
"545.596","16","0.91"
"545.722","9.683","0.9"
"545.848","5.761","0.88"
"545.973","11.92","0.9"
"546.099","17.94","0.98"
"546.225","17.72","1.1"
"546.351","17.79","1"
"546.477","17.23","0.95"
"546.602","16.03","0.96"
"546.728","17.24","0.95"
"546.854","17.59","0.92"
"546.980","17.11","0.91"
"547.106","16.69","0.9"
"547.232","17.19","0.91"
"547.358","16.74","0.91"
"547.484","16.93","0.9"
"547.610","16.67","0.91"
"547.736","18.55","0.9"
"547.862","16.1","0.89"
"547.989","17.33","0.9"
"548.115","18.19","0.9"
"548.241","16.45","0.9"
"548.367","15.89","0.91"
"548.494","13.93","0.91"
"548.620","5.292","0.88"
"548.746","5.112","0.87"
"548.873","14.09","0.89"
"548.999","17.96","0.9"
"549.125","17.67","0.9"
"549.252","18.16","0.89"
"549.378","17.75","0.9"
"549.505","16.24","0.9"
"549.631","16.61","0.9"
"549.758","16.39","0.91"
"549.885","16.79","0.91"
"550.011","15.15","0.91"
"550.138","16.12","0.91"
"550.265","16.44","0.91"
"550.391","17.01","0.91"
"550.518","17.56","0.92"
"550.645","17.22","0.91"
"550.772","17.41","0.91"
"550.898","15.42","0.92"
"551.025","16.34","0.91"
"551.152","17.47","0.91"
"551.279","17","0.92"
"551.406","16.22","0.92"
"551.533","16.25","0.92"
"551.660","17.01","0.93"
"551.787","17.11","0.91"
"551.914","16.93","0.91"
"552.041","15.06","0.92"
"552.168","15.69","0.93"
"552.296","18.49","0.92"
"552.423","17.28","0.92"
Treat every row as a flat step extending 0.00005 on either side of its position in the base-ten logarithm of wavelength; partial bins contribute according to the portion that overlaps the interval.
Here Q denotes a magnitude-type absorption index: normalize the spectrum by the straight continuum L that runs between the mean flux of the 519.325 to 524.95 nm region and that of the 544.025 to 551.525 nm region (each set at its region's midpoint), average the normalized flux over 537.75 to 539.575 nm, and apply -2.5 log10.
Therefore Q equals -0.04 mag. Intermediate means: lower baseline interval 17.2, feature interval 17.1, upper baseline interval 16.1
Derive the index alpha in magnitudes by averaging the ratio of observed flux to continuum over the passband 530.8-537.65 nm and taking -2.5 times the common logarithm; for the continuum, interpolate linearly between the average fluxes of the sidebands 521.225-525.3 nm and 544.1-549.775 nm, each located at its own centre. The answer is -0.08 mag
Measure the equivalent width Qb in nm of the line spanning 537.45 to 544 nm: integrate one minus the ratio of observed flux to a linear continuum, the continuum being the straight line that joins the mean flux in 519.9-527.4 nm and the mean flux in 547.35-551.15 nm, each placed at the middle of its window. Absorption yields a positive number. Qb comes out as -0.35 nm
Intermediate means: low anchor 17.4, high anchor 15.9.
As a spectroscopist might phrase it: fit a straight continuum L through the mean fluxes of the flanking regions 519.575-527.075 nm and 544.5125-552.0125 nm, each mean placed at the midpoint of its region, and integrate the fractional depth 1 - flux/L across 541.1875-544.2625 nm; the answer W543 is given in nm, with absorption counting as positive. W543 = -0.21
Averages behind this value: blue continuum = 17.3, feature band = 17.4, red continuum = 16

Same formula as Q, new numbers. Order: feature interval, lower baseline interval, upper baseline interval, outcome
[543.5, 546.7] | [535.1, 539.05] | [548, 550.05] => -0.013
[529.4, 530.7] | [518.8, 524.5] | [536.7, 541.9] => -0.078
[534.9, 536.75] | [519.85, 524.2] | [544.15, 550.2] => -0.074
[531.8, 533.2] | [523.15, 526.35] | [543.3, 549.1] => -0.094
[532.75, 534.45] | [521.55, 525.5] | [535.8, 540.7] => -0.046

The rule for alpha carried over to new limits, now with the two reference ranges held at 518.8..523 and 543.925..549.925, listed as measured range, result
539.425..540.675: -0.08 mag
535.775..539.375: -0.06 mag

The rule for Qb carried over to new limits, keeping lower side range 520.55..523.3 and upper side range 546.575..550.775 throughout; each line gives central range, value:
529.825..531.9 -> -0.220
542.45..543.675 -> -0.085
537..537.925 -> -0.029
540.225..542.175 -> -0.130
